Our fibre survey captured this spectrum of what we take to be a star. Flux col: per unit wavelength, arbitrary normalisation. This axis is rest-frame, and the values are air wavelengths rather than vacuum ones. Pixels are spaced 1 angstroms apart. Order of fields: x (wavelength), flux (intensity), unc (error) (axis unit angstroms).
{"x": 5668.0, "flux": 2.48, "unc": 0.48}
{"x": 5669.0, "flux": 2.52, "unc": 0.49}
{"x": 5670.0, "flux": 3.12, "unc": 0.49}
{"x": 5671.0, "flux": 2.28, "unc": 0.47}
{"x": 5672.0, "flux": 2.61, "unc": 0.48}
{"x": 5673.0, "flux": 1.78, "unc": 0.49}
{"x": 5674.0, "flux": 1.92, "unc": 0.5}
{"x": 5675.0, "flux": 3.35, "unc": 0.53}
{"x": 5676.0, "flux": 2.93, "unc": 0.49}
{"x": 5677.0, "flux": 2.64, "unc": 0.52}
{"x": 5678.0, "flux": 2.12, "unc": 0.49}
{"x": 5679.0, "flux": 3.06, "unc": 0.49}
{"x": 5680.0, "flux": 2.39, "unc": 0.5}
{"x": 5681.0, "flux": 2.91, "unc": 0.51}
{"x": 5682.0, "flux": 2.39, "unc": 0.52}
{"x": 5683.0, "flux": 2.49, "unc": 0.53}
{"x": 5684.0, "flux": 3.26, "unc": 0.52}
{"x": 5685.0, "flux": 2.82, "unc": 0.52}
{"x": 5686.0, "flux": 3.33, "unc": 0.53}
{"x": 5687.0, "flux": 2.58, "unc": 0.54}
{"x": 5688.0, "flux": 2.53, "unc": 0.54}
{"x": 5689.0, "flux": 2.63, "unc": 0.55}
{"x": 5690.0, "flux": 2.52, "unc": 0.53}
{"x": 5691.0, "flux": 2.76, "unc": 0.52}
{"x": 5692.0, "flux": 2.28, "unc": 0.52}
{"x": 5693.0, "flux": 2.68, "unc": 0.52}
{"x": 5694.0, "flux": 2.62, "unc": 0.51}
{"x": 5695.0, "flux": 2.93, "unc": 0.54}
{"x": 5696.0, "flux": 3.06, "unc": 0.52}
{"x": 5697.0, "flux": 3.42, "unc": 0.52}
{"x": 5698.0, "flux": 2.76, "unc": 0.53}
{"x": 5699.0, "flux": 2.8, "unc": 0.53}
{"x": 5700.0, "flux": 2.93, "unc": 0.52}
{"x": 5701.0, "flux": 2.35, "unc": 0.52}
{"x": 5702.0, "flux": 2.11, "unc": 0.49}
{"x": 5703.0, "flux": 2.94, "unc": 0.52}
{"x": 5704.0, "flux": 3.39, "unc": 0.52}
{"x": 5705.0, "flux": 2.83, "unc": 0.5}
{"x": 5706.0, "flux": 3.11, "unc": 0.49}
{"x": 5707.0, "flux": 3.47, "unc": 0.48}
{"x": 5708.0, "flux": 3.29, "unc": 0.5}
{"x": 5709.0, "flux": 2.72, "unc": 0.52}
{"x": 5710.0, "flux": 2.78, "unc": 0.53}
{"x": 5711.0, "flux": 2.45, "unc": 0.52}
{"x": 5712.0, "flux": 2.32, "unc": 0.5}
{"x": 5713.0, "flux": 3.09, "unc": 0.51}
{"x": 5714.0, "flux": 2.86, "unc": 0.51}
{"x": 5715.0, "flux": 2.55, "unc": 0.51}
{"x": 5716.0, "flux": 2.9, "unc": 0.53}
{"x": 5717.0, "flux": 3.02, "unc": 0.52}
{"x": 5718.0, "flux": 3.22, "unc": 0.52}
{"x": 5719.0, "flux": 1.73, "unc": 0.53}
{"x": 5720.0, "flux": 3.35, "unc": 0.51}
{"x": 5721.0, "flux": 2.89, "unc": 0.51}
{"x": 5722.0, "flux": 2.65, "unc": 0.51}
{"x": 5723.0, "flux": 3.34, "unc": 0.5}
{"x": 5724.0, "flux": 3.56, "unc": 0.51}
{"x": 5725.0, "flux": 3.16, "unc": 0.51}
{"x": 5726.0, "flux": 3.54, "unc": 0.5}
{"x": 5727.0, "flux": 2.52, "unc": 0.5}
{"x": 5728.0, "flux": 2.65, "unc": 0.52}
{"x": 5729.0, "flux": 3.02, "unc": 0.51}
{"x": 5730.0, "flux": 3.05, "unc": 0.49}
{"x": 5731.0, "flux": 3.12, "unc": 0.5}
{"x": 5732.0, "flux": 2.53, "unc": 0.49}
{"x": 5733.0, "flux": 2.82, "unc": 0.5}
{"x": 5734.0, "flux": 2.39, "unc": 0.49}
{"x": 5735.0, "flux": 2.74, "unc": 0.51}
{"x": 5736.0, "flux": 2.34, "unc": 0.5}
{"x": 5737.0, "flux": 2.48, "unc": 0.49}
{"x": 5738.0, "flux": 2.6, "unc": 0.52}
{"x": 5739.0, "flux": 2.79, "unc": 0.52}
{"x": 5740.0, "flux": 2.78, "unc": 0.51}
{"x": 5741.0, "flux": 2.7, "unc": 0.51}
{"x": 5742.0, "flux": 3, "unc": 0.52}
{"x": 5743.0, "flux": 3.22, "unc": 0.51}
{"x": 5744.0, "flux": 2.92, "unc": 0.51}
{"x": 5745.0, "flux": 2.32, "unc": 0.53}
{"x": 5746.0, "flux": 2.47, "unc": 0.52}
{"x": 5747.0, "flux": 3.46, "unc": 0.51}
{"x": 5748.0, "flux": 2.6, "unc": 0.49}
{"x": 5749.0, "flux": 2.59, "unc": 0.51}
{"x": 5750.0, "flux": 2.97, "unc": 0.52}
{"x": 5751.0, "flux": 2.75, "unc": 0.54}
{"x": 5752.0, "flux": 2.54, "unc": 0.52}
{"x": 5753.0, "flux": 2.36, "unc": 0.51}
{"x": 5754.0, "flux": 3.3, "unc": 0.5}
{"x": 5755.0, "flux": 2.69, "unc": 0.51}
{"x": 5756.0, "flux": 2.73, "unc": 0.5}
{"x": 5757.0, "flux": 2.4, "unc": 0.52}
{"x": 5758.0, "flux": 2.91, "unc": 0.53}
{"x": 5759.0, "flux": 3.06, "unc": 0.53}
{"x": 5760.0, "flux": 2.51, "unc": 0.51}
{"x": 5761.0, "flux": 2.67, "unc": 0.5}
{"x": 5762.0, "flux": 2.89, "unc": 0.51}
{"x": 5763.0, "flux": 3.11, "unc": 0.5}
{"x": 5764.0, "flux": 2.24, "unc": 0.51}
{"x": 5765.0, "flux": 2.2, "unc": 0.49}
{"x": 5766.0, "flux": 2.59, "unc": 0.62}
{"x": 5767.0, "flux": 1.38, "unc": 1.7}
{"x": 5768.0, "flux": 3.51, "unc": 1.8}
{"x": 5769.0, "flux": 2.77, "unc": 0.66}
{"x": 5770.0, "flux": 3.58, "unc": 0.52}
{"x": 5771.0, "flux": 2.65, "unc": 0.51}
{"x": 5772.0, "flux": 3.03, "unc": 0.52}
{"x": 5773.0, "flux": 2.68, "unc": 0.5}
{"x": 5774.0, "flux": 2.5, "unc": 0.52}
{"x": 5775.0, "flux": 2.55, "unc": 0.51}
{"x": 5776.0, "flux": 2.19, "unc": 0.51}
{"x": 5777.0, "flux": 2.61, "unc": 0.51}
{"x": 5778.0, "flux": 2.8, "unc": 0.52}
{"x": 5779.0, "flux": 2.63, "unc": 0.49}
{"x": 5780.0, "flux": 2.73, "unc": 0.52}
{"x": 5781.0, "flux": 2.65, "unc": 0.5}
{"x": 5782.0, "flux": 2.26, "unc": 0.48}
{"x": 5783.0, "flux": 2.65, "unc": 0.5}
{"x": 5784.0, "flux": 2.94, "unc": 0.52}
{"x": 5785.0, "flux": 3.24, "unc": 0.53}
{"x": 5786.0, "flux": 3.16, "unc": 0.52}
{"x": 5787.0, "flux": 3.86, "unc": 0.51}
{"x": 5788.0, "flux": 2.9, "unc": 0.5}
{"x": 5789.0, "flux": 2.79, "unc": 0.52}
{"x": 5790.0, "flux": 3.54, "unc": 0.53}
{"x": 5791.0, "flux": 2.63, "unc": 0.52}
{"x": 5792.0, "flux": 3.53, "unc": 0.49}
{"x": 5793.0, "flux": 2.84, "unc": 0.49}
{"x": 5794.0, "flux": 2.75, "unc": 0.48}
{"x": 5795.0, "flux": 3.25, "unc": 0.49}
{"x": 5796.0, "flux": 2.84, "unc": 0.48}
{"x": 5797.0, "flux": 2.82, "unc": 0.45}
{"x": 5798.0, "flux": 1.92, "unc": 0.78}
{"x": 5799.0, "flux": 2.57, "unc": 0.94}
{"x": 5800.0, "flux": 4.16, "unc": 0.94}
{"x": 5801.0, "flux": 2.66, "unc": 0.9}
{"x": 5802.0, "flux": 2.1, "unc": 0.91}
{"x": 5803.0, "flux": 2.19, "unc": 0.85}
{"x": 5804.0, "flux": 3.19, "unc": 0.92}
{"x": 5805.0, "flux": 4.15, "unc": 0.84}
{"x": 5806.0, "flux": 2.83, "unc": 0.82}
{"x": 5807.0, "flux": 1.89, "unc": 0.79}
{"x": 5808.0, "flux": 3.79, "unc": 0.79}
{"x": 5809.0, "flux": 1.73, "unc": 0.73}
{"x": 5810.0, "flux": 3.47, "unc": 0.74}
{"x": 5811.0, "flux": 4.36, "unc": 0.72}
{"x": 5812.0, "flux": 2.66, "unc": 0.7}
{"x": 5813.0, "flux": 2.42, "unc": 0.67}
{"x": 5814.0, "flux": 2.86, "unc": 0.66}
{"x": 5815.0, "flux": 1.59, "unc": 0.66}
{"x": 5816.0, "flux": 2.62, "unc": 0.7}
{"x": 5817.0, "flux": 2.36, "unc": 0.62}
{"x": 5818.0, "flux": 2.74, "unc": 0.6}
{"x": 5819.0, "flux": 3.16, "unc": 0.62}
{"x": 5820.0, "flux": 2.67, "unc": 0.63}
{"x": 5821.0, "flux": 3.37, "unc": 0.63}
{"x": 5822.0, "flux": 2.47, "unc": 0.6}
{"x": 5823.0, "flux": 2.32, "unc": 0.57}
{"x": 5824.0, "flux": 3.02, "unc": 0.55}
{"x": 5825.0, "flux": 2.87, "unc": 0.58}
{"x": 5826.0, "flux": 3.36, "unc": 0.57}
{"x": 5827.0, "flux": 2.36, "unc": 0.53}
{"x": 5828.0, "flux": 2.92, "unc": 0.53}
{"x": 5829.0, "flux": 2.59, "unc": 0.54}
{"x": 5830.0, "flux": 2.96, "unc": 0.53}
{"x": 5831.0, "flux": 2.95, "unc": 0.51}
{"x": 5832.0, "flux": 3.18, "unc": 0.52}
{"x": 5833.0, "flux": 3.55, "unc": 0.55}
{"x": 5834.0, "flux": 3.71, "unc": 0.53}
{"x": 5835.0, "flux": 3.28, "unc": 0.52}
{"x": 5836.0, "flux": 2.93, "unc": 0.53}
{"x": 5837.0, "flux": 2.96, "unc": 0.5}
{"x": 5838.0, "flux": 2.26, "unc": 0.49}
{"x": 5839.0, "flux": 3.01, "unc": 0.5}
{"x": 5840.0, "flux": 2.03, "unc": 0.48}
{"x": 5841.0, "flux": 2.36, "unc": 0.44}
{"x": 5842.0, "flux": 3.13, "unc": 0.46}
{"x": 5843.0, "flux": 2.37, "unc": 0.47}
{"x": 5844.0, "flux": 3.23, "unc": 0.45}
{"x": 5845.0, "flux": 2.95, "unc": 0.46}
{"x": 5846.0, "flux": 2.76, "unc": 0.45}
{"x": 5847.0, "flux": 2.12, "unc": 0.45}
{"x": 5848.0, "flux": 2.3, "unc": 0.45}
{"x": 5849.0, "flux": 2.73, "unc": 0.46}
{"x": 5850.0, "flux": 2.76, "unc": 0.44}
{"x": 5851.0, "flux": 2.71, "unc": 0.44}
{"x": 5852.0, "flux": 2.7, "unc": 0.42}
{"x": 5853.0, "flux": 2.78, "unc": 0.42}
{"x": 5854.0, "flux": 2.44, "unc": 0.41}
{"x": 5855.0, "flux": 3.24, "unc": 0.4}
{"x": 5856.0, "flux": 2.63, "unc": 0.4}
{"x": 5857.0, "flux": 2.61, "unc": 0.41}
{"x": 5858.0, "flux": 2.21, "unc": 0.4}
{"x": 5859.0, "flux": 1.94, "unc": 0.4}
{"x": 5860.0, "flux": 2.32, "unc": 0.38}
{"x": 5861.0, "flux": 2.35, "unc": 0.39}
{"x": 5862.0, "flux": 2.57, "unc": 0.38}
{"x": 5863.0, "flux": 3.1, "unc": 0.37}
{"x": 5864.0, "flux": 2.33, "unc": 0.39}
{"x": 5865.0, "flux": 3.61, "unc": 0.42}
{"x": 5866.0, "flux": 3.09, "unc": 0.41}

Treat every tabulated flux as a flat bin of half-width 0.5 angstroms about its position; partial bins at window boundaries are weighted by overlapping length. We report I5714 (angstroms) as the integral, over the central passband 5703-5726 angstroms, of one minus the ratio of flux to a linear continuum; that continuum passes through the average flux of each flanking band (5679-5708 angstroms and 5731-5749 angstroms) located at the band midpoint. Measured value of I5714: -1.5 angstroms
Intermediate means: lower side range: 2.81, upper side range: 2.72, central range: 2.95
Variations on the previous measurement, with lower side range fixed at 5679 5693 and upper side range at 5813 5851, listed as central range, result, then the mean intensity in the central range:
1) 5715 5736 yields -1.32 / 2.89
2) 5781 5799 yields -1.09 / 2.92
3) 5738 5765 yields -0.23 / 2.75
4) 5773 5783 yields 0.68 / 2.56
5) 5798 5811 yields -0.73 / 2.91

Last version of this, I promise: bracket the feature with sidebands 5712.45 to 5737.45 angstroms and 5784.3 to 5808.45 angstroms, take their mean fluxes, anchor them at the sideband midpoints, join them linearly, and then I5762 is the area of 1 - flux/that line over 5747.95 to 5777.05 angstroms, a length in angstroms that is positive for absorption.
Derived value 2.3 angstroms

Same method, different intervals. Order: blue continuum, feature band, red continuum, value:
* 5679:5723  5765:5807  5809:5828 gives -0.5 angstroms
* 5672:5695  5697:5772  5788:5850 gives -2.5 angstroms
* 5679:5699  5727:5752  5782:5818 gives 0.6 angstroms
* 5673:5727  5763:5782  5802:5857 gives 1.2 angstroms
